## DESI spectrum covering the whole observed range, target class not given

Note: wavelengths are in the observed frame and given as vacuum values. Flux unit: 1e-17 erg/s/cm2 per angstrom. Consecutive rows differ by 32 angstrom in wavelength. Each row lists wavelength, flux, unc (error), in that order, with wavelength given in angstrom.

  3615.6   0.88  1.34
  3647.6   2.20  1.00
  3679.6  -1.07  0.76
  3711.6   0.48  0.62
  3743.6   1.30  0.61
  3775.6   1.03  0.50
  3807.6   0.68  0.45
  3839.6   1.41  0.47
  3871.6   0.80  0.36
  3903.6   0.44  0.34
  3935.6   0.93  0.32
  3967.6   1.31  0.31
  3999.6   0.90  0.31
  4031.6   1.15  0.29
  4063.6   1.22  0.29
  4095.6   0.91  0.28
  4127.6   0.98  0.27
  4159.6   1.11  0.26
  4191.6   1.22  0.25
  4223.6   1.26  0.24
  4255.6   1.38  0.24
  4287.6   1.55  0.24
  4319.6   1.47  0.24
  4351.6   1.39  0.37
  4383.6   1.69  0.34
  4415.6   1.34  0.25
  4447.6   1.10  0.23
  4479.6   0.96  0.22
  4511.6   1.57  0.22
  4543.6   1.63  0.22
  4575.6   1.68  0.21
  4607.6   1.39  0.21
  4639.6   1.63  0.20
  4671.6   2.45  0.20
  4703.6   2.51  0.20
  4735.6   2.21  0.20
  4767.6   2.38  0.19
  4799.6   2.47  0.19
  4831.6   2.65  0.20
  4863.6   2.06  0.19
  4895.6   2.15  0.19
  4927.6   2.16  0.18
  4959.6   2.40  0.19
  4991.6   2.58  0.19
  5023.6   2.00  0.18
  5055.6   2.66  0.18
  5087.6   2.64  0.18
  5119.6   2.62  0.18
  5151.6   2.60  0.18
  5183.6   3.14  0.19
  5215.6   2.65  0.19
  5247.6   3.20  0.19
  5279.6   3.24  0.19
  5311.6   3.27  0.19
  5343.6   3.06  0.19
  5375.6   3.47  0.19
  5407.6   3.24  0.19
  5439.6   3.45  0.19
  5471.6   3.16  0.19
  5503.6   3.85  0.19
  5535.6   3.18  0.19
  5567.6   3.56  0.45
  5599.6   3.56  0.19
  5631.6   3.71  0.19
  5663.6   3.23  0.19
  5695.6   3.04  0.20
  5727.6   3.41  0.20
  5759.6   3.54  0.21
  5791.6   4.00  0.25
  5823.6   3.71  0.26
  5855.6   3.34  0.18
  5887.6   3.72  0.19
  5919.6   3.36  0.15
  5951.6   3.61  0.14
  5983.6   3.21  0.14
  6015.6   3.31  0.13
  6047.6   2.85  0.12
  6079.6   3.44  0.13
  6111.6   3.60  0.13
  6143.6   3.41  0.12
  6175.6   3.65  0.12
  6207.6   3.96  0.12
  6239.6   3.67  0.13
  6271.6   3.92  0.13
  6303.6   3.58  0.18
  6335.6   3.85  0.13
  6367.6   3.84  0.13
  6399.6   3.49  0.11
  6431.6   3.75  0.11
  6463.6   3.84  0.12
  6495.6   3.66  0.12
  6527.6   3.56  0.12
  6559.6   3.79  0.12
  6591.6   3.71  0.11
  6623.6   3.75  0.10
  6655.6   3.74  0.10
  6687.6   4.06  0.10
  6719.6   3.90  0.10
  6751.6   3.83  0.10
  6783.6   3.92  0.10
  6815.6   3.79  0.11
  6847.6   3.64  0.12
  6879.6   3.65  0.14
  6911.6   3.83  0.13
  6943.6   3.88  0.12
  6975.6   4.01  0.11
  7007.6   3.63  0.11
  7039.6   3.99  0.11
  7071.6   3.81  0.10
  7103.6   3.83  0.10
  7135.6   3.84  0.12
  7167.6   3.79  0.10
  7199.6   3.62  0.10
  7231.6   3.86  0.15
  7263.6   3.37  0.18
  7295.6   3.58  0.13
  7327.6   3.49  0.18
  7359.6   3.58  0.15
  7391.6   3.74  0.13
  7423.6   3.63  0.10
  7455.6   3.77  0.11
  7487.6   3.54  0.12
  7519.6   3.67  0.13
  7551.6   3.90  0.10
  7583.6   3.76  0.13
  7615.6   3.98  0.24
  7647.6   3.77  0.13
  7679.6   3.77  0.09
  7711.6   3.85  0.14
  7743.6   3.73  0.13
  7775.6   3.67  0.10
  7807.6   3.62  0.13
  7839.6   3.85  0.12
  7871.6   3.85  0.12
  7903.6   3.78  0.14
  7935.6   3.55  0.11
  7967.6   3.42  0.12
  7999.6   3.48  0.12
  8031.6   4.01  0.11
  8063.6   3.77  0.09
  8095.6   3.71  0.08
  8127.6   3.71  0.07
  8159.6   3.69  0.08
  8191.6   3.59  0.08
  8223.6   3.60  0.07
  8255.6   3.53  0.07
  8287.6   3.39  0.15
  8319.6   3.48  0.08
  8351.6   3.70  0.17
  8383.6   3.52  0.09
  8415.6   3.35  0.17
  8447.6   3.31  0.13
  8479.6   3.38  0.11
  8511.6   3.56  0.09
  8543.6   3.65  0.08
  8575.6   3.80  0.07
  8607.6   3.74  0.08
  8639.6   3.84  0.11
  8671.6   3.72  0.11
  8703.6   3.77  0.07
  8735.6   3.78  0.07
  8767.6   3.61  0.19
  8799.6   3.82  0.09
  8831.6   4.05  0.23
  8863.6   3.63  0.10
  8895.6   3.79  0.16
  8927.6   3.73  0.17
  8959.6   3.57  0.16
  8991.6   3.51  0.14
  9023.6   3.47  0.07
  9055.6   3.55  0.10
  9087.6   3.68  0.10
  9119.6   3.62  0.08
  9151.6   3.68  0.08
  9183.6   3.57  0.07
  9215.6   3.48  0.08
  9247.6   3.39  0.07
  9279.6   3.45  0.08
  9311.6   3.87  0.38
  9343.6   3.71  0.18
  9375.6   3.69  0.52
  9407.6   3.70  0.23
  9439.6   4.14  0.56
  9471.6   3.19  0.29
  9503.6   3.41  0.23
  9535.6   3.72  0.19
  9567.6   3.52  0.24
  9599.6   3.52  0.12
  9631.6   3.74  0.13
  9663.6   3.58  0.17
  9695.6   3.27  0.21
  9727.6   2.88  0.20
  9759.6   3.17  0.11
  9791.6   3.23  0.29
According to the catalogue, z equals 0.17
